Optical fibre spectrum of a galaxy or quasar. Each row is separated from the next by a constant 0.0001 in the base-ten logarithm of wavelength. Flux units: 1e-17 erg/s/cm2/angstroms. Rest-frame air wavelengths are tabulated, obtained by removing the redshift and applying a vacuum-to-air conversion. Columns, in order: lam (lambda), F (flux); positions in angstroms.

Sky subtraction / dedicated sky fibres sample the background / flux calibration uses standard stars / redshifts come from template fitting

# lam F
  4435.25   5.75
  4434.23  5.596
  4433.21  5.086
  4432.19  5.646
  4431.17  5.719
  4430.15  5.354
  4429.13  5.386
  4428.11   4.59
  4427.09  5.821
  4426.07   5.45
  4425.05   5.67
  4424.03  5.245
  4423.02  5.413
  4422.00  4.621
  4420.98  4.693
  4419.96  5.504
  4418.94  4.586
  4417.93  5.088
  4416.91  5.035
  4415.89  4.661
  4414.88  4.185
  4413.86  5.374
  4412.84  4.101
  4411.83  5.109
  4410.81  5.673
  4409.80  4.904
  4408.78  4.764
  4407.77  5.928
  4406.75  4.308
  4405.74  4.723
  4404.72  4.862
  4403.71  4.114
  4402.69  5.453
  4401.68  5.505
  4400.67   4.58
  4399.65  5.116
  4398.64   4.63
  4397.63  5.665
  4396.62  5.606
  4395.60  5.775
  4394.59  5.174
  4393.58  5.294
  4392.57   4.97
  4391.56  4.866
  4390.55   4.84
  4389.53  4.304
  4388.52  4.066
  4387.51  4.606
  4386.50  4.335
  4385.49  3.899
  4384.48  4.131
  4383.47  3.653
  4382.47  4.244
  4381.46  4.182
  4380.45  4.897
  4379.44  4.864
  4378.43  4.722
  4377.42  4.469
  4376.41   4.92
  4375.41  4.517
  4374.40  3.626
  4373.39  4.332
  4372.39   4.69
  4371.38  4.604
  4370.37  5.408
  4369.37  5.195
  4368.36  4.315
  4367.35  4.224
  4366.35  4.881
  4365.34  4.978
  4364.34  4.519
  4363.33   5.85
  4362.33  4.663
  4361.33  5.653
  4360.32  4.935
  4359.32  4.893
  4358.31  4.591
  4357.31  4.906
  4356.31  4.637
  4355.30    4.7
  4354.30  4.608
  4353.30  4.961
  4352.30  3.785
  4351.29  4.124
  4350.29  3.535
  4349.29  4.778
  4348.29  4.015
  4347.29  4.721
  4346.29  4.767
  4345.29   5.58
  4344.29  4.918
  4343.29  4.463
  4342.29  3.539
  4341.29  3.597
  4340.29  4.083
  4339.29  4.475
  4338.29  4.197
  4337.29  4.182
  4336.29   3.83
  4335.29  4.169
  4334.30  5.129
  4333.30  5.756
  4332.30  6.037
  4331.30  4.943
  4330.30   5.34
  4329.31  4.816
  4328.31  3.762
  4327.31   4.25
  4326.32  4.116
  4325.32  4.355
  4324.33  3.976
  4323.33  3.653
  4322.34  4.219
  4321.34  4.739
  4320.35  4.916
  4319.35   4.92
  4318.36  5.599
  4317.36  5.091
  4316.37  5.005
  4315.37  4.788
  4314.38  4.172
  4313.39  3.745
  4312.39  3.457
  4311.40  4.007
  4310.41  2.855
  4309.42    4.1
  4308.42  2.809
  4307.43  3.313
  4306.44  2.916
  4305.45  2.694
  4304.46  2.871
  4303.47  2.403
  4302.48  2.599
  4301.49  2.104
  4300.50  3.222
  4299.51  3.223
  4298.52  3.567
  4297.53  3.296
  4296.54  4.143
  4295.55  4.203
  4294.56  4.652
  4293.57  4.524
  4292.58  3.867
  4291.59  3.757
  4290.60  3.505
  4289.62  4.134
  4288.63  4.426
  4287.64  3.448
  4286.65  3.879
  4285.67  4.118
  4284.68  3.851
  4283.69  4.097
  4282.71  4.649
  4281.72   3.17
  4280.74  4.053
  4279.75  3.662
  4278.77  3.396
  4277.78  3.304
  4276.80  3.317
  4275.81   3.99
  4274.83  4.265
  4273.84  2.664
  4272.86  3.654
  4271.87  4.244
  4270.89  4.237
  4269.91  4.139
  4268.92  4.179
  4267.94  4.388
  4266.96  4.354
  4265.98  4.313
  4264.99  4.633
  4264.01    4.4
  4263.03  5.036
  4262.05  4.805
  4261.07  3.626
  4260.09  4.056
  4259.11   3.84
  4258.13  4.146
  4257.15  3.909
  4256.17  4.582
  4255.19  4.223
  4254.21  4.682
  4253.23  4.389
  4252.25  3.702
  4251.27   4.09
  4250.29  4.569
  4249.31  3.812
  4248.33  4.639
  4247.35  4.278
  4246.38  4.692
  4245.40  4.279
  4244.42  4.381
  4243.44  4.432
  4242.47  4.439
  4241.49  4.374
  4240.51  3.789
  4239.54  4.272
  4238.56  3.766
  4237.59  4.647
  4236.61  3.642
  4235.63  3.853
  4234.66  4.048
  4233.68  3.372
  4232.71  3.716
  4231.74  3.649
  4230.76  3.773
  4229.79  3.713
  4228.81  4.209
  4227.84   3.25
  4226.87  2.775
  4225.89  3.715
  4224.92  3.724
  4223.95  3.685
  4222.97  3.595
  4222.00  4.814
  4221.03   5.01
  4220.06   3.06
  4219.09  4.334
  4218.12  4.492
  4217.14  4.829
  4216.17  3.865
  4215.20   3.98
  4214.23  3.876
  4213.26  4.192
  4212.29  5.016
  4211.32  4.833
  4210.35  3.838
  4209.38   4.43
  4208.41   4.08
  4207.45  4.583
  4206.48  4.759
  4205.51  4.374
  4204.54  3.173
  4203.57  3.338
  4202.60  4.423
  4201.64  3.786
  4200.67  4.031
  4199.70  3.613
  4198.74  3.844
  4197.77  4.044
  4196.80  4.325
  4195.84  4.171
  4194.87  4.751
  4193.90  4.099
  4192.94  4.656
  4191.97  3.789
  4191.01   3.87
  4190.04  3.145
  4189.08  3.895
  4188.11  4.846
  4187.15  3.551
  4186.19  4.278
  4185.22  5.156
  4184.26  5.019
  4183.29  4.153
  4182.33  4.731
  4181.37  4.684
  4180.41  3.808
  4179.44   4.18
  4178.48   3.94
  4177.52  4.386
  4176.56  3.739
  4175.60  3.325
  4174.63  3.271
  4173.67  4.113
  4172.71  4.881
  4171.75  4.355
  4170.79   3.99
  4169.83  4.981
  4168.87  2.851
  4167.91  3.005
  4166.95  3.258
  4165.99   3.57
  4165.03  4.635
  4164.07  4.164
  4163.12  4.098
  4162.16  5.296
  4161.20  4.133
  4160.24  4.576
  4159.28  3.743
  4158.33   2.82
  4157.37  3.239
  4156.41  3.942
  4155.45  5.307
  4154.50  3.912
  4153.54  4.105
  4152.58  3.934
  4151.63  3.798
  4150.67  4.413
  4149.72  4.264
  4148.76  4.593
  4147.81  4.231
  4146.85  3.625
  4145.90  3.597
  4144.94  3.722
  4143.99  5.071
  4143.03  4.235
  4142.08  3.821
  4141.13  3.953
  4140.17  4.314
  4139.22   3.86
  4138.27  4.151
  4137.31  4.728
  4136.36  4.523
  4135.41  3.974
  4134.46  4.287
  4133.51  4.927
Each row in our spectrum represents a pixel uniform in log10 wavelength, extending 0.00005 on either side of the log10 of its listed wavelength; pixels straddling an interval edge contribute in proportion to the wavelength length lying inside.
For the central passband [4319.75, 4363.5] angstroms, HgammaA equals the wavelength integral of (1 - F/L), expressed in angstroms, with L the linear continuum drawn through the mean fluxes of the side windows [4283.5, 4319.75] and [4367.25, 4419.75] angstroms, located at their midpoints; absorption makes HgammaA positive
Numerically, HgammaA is -3.8 angstroms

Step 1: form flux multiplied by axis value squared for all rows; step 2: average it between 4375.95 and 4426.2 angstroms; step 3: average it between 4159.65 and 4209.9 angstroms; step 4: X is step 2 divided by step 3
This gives 1.30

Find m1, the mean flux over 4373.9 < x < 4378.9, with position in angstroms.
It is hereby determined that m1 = 4.45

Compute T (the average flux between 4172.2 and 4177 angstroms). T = 3.87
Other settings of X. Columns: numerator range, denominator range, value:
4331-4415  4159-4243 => 1.25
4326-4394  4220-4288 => 1.20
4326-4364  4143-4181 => 1.25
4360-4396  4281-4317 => 1.32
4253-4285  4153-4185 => 1.05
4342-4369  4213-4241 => 1.26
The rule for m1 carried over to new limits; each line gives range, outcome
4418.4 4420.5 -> 5.05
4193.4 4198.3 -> 4.27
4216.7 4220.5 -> 4.18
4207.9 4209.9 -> 4.27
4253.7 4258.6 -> 4.31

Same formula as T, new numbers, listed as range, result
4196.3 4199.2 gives 4.07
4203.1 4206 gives 3.62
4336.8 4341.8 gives 4.1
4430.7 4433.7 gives 5.49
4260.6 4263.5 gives 4.5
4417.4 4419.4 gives 4.86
